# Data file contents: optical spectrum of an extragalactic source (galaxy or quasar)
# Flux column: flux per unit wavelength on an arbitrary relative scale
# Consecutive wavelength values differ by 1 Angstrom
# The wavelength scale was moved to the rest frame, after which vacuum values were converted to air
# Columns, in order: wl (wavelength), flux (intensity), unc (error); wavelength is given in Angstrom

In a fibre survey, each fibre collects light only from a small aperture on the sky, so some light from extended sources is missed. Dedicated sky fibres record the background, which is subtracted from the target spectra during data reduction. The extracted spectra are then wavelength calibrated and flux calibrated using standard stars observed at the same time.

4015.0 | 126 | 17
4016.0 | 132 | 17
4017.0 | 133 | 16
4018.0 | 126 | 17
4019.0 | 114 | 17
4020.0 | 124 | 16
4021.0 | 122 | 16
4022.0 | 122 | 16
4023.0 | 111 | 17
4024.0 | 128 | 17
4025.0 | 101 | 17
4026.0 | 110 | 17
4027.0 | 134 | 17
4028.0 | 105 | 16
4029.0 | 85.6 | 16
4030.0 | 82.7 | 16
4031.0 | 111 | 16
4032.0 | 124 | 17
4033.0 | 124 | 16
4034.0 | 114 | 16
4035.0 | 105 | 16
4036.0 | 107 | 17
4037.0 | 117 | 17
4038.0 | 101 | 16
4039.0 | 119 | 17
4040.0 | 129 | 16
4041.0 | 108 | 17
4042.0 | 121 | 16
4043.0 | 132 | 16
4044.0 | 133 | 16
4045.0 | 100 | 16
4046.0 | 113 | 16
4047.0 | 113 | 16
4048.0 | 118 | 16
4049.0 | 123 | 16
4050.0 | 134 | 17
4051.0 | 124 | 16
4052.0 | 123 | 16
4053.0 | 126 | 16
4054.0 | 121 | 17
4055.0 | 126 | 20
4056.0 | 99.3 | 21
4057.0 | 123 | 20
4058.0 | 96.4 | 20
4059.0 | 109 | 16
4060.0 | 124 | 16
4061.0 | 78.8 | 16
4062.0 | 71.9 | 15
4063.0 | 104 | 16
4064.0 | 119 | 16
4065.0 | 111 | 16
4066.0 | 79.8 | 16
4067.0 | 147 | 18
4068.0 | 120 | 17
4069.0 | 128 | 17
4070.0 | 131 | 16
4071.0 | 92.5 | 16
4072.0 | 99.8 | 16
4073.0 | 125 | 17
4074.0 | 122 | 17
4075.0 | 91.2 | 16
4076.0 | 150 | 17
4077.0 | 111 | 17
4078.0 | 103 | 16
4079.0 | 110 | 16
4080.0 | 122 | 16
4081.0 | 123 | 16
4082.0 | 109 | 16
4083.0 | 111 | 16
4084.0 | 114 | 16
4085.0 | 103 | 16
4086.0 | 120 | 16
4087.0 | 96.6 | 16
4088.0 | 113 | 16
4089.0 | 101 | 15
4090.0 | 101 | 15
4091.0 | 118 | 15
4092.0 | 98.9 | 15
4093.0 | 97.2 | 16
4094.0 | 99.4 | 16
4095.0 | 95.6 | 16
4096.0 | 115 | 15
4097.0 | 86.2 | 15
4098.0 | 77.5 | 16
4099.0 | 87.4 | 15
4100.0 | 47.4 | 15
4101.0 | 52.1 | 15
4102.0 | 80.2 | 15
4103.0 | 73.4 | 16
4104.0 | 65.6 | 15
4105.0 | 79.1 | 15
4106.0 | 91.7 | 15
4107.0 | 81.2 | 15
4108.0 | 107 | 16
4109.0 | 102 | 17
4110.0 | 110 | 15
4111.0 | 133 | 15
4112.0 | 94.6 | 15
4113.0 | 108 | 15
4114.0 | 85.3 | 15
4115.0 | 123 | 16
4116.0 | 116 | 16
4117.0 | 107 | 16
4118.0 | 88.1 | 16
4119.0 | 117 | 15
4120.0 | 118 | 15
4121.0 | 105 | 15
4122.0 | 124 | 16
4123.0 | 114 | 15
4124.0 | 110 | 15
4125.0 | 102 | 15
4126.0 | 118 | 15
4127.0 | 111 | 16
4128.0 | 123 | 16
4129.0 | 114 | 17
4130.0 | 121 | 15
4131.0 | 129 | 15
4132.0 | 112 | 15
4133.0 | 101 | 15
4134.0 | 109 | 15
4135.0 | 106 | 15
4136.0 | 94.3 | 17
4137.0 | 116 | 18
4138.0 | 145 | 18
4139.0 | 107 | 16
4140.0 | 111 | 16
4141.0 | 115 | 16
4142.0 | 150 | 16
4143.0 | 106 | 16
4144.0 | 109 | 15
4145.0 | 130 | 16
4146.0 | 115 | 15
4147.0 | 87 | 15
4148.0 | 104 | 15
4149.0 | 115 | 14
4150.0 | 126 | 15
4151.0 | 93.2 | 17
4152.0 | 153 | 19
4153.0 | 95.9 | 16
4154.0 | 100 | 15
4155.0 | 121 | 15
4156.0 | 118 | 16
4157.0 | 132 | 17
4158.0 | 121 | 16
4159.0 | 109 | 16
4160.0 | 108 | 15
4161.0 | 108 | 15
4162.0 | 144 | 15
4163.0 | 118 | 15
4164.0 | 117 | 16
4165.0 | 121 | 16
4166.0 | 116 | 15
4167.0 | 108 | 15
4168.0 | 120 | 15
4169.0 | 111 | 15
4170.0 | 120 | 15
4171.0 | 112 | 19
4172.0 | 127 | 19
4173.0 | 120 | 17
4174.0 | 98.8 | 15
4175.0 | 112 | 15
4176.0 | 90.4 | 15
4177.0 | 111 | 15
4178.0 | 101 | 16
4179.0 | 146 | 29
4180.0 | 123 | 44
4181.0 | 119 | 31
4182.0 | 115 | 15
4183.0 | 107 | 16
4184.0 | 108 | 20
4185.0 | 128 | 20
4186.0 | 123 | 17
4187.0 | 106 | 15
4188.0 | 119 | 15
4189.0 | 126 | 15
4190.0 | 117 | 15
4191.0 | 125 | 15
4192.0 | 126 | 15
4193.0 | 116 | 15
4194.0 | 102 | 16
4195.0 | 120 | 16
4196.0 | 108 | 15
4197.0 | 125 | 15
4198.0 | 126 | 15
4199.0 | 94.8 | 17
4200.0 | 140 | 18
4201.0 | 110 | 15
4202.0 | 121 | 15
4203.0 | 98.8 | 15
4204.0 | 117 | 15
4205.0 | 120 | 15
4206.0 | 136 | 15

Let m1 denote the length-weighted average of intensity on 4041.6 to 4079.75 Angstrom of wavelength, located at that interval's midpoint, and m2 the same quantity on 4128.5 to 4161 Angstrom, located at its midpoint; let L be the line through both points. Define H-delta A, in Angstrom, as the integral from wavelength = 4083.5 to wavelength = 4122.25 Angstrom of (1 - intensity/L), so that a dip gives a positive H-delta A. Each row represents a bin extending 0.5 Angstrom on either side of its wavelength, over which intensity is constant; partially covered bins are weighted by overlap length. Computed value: 5.6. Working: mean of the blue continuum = 115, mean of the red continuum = 115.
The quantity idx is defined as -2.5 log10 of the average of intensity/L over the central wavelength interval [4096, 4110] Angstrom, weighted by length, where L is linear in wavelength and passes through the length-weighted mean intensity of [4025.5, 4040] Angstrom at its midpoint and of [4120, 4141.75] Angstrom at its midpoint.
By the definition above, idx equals 0.35 mag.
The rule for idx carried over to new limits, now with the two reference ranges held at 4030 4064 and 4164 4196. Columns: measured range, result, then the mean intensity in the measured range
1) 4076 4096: 0.05 mag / 109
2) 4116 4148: 0.02 mag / 113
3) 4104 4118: 0.14 mag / 101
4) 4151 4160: -0.01 mag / 117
